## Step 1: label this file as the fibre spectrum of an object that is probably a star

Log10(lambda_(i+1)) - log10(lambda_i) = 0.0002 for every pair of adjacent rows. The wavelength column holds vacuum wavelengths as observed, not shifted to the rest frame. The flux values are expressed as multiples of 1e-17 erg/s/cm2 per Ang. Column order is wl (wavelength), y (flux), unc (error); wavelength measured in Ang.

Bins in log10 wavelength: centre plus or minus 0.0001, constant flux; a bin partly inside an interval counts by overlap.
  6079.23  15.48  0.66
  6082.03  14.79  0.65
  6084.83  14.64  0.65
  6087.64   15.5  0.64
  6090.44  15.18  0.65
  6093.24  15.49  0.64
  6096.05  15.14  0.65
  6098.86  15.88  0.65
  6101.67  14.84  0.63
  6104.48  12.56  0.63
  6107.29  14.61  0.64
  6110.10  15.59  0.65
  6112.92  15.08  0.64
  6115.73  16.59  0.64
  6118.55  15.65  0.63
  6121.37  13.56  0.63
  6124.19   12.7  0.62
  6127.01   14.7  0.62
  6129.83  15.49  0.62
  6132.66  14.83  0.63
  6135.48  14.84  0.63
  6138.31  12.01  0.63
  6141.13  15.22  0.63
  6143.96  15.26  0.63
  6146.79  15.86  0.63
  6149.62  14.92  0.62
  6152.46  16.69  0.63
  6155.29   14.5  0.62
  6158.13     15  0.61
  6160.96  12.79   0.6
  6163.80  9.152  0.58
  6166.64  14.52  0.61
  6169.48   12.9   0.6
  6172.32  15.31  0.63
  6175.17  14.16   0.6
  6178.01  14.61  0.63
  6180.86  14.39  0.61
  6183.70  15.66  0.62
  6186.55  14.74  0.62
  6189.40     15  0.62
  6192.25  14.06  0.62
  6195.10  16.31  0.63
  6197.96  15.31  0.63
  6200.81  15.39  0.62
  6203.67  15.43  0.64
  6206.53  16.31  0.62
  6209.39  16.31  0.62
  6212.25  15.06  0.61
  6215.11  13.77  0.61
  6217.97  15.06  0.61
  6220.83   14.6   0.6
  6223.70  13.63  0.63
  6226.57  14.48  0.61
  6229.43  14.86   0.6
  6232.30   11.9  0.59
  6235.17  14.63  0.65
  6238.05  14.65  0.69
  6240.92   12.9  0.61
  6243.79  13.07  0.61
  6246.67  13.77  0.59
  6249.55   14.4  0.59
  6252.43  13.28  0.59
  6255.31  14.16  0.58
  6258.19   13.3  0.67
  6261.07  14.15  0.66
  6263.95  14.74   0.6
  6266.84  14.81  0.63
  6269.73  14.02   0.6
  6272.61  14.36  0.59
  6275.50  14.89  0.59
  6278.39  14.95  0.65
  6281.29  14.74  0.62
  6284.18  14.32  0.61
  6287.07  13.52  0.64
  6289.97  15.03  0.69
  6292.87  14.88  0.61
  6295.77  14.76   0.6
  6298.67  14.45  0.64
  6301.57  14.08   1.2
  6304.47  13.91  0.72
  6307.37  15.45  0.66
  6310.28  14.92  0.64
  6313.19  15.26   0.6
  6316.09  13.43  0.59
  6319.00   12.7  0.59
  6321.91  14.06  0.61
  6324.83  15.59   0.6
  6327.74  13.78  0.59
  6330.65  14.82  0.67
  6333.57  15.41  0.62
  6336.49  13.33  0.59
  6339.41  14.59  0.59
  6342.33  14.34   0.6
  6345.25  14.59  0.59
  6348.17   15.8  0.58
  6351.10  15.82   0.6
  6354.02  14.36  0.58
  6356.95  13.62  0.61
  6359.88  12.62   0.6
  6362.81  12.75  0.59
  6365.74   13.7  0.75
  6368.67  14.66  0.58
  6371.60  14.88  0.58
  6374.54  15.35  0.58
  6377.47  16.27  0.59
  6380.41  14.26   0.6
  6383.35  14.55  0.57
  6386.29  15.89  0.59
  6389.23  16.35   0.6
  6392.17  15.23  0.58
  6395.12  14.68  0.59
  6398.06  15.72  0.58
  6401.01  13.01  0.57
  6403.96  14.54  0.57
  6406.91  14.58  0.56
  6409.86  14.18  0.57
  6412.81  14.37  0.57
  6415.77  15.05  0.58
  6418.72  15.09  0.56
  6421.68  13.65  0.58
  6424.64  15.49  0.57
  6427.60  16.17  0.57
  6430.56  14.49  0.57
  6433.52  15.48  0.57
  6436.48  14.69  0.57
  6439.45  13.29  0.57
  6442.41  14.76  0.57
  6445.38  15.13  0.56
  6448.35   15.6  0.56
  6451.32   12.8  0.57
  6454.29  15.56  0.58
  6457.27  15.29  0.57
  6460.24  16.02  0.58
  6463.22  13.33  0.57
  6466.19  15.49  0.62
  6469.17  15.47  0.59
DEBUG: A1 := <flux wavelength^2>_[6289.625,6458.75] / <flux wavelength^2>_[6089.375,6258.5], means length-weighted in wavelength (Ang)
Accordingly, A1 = 1.07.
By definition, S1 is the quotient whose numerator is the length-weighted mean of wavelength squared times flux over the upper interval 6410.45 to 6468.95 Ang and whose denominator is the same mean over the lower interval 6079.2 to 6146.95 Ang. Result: 1.11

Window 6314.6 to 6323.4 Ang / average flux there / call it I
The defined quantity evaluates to 13.4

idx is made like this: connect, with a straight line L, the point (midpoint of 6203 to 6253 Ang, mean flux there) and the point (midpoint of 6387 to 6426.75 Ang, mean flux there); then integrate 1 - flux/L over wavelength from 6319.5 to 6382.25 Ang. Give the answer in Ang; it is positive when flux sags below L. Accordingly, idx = 0.8 Ang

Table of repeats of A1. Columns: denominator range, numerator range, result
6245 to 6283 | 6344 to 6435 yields 1.08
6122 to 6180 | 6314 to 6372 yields 1.06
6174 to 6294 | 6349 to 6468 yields 1.07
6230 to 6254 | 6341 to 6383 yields 1.11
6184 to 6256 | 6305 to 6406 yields 1.05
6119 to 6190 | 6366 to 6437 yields 1.12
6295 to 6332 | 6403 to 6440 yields 1.06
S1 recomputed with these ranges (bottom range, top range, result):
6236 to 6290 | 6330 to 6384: 1.06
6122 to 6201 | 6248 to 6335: 1.04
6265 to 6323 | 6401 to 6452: 1.06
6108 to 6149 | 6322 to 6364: 1.04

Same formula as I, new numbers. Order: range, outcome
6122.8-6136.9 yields 14.5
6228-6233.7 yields 13.4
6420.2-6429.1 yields 15.1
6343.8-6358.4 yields 14.8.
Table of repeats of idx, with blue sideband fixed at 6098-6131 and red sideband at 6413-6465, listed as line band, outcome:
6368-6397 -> -0.9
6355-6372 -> 1.3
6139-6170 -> 1.1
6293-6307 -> 0.3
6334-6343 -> 0.3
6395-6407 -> 0.3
